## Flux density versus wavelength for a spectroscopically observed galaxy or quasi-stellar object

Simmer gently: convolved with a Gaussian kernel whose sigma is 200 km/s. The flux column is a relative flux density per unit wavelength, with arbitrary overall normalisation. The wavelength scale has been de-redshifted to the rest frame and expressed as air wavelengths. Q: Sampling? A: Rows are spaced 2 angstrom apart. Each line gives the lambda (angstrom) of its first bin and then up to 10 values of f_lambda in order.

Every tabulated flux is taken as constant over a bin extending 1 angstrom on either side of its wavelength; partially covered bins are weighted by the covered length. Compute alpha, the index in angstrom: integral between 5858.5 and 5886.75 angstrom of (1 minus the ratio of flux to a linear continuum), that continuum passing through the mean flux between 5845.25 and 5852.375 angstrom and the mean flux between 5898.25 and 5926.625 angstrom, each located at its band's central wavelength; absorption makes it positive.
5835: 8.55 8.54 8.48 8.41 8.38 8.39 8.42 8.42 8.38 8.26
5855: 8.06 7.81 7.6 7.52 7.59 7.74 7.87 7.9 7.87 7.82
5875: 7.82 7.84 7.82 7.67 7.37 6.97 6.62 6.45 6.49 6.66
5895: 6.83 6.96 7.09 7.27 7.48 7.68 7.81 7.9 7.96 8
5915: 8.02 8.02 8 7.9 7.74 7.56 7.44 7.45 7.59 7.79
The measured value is 1.8 angstrom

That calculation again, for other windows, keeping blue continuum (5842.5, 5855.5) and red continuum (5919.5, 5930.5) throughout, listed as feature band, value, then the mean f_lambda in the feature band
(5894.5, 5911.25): 0.9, 7.44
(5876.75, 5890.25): 1.4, 7.2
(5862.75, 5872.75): 0.4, 7.81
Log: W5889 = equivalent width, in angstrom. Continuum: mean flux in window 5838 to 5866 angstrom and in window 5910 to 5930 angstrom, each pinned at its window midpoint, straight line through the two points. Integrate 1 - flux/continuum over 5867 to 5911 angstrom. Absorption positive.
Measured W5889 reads 3.2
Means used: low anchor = 8.1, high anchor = 7.81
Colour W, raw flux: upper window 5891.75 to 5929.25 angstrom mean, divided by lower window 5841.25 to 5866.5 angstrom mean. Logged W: 0.94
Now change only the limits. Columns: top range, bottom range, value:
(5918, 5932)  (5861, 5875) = 0.99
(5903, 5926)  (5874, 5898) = 1.10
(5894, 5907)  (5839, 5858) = 0.88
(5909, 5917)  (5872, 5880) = 1.02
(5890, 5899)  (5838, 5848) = 0.80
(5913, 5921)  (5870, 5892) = 1.09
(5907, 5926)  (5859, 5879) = 1.02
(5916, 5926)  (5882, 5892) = 1.16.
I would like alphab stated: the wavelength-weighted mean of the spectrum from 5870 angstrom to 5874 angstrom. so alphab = 7.85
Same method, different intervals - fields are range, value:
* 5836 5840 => 8.51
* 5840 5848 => 8.4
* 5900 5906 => 7.48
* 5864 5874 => 7.84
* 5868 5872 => 7.88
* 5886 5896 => 6.61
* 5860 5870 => 7.72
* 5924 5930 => 7.48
